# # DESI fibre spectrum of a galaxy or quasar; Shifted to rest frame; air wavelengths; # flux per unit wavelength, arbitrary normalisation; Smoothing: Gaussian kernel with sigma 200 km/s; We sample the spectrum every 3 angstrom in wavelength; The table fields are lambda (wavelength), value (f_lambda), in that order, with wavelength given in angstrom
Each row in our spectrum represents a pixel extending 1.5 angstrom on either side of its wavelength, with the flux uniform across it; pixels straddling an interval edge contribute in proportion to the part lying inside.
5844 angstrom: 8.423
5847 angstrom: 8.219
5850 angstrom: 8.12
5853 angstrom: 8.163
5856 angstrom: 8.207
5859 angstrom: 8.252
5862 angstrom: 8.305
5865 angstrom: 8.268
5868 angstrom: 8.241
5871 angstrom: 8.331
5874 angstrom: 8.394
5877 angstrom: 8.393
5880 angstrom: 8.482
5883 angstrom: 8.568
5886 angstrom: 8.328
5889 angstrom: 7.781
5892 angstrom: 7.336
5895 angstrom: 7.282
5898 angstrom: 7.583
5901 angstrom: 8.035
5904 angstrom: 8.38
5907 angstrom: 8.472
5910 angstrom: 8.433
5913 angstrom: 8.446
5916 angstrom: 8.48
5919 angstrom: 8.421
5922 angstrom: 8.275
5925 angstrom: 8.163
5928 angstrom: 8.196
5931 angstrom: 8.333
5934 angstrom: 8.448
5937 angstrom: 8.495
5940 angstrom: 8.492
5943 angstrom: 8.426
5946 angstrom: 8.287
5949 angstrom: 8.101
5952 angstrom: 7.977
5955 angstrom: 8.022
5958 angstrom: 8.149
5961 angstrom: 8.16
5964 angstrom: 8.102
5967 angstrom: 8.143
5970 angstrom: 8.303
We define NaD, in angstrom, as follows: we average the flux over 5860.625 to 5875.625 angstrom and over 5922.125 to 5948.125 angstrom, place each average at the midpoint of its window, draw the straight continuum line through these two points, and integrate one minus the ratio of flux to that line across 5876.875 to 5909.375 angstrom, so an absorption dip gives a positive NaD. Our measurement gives 1.0 angstrom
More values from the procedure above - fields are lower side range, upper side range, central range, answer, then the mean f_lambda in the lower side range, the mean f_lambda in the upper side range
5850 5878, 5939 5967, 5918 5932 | -0.10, 8.27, 8.18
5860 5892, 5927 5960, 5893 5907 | 0.66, 8.26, 8.27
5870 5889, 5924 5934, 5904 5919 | -0.26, 8.37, 8.27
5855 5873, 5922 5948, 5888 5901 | 1.19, 8.27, 8.35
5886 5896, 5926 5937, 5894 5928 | -0.95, 7.6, 8.34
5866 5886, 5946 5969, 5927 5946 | -0.49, 8.39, 8.11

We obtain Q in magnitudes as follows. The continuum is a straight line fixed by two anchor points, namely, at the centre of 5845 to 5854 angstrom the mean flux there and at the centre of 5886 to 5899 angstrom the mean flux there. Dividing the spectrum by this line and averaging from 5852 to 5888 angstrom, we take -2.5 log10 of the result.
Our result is -0.057 mag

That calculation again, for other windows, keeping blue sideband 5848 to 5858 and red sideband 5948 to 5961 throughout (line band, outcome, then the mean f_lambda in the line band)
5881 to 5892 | 0.00 mag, 8.12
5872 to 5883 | -0.04 mag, 8.44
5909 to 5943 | -0.04 mag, 8.38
